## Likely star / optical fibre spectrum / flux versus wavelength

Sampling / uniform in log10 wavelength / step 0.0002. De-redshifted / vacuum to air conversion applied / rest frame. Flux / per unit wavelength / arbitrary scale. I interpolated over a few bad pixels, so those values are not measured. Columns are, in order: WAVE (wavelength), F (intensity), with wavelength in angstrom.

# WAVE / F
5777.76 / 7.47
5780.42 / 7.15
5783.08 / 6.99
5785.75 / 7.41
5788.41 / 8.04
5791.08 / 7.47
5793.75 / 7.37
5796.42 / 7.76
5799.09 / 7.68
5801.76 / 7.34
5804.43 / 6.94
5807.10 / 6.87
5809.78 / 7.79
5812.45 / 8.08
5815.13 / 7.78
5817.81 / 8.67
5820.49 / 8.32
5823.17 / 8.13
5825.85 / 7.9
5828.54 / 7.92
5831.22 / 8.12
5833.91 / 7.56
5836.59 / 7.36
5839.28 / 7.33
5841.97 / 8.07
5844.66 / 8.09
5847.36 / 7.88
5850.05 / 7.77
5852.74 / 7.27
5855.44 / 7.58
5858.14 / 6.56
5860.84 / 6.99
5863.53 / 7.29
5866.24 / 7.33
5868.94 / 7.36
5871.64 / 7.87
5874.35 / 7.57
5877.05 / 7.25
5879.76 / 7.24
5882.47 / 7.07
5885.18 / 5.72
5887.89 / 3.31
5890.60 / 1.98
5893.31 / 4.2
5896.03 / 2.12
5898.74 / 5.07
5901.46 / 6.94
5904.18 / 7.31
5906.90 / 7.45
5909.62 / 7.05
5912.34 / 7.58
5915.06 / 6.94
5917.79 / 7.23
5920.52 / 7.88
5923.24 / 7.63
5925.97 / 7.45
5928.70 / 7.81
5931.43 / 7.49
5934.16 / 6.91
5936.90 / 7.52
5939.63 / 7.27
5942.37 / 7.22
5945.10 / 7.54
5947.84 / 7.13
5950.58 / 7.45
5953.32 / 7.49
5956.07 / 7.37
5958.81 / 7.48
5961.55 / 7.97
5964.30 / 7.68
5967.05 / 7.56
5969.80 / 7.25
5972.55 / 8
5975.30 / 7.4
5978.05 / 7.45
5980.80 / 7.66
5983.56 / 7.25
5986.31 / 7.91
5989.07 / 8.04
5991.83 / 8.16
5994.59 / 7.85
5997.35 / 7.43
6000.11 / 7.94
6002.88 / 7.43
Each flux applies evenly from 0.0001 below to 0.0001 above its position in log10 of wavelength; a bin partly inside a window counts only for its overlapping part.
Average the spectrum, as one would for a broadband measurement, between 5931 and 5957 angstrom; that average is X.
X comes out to 7.33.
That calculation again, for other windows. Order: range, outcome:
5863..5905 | 5.93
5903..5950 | 7.38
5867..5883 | 7.41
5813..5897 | 6.98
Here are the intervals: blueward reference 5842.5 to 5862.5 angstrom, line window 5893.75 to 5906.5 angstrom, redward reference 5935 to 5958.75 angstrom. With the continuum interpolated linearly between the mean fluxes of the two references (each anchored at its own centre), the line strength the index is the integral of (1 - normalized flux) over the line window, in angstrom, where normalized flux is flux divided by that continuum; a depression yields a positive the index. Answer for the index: 3.4 angstrom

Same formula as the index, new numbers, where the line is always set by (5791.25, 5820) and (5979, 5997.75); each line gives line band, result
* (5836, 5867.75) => 0.9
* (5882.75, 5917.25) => 9.6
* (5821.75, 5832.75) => -0.5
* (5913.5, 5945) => 1.3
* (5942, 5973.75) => 0.9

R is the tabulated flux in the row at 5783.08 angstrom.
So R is 6.99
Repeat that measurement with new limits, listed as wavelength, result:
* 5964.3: 7.68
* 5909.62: 7.05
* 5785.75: 7.41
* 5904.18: 7.31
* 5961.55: 7.97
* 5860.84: 6.99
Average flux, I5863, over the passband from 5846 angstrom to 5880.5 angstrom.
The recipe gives 7.38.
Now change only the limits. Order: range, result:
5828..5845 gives 7.76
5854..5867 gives 7.14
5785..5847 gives 7.74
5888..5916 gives 5.54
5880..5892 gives 4.77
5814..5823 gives 8.25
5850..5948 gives 6.74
